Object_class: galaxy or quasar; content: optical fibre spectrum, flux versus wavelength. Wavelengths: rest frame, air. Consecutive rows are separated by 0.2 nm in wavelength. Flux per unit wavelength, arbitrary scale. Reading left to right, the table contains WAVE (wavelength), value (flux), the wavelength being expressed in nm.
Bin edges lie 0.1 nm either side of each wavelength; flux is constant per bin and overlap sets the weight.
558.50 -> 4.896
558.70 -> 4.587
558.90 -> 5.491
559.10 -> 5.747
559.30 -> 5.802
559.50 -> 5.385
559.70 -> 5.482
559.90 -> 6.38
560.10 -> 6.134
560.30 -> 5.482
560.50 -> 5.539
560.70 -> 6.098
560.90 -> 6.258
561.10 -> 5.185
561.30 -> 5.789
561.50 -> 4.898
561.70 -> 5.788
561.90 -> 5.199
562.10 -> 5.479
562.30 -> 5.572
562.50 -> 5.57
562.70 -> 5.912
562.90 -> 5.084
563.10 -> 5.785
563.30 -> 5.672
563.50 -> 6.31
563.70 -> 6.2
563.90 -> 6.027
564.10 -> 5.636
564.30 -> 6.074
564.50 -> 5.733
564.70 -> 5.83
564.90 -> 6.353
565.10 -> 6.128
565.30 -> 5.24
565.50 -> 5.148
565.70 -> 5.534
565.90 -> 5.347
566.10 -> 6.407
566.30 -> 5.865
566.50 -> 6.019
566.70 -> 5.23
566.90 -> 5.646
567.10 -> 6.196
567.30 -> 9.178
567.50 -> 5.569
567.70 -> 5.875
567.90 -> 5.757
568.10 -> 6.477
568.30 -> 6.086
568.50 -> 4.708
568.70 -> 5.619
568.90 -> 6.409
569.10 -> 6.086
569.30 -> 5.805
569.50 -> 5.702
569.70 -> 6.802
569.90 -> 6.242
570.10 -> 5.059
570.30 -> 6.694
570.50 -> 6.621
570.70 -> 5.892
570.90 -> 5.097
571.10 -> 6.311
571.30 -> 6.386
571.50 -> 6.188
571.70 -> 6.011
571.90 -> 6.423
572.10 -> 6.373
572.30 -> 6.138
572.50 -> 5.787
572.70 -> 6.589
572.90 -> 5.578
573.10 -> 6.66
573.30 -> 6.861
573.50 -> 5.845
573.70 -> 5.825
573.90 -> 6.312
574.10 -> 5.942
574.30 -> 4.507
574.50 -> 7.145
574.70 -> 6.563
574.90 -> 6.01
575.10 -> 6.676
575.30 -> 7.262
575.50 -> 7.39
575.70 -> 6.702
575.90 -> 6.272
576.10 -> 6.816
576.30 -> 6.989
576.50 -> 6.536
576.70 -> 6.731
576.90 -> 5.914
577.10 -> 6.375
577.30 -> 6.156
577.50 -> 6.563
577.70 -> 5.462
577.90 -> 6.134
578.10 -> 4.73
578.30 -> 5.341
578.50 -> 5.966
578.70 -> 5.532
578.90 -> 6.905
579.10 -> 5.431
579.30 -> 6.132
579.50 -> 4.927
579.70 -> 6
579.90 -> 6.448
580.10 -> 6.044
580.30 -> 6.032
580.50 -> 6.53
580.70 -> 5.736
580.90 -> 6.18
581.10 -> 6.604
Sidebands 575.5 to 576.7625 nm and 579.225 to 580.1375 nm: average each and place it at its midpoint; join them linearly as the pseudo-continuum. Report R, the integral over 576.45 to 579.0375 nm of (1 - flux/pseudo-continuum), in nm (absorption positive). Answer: 0.14 nm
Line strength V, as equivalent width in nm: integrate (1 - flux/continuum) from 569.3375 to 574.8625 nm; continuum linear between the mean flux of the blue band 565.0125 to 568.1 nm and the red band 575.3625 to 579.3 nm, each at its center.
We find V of -0.03 nm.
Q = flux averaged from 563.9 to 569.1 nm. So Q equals 5.93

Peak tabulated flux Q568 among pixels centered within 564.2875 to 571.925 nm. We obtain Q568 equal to 9.178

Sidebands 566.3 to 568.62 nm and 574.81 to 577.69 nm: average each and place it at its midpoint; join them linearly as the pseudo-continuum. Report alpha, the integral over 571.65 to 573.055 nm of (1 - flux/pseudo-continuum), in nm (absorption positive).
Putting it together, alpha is 0.04 nm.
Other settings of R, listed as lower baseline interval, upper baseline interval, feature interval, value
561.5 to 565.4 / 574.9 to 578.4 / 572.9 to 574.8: 0.02 nm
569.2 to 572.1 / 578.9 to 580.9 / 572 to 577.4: -0.29 nm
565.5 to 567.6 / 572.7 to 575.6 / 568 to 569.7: 0.06 nm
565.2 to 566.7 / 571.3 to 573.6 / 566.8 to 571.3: -0.14 nm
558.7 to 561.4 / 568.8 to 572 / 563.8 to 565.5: 0.01 nm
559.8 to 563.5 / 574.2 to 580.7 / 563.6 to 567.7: -0.11 nm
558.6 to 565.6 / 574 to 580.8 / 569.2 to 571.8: -0.05 nm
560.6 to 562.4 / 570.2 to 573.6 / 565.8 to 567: 0.03 nm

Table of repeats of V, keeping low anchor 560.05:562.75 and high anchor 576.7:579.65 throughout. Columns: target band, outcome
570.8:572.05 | -0.07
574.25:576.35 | -0.29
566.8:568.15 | -0.16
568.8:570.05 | -0.09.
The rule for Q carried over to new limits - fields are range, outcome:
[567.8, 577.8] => 6.21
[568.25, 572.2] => 6.02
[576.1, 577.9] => 6.36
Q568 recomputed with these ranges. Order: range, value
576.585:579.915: 6.905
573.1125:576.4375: 7.39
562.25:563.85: 6.31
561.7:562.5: 5.788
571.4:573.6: 6.861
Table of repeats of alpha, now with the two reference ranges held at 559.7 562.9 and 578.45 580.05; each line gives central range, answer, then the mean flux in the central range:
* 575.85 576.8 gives -0.131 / 6.69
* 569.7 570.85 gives -0.065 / 6.12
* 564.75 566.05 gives 0.013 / 5.66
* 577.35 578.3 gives 0.031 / 5.7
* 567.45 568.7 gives 0.003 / 5.74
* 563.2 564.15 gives -0.049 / 5.99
